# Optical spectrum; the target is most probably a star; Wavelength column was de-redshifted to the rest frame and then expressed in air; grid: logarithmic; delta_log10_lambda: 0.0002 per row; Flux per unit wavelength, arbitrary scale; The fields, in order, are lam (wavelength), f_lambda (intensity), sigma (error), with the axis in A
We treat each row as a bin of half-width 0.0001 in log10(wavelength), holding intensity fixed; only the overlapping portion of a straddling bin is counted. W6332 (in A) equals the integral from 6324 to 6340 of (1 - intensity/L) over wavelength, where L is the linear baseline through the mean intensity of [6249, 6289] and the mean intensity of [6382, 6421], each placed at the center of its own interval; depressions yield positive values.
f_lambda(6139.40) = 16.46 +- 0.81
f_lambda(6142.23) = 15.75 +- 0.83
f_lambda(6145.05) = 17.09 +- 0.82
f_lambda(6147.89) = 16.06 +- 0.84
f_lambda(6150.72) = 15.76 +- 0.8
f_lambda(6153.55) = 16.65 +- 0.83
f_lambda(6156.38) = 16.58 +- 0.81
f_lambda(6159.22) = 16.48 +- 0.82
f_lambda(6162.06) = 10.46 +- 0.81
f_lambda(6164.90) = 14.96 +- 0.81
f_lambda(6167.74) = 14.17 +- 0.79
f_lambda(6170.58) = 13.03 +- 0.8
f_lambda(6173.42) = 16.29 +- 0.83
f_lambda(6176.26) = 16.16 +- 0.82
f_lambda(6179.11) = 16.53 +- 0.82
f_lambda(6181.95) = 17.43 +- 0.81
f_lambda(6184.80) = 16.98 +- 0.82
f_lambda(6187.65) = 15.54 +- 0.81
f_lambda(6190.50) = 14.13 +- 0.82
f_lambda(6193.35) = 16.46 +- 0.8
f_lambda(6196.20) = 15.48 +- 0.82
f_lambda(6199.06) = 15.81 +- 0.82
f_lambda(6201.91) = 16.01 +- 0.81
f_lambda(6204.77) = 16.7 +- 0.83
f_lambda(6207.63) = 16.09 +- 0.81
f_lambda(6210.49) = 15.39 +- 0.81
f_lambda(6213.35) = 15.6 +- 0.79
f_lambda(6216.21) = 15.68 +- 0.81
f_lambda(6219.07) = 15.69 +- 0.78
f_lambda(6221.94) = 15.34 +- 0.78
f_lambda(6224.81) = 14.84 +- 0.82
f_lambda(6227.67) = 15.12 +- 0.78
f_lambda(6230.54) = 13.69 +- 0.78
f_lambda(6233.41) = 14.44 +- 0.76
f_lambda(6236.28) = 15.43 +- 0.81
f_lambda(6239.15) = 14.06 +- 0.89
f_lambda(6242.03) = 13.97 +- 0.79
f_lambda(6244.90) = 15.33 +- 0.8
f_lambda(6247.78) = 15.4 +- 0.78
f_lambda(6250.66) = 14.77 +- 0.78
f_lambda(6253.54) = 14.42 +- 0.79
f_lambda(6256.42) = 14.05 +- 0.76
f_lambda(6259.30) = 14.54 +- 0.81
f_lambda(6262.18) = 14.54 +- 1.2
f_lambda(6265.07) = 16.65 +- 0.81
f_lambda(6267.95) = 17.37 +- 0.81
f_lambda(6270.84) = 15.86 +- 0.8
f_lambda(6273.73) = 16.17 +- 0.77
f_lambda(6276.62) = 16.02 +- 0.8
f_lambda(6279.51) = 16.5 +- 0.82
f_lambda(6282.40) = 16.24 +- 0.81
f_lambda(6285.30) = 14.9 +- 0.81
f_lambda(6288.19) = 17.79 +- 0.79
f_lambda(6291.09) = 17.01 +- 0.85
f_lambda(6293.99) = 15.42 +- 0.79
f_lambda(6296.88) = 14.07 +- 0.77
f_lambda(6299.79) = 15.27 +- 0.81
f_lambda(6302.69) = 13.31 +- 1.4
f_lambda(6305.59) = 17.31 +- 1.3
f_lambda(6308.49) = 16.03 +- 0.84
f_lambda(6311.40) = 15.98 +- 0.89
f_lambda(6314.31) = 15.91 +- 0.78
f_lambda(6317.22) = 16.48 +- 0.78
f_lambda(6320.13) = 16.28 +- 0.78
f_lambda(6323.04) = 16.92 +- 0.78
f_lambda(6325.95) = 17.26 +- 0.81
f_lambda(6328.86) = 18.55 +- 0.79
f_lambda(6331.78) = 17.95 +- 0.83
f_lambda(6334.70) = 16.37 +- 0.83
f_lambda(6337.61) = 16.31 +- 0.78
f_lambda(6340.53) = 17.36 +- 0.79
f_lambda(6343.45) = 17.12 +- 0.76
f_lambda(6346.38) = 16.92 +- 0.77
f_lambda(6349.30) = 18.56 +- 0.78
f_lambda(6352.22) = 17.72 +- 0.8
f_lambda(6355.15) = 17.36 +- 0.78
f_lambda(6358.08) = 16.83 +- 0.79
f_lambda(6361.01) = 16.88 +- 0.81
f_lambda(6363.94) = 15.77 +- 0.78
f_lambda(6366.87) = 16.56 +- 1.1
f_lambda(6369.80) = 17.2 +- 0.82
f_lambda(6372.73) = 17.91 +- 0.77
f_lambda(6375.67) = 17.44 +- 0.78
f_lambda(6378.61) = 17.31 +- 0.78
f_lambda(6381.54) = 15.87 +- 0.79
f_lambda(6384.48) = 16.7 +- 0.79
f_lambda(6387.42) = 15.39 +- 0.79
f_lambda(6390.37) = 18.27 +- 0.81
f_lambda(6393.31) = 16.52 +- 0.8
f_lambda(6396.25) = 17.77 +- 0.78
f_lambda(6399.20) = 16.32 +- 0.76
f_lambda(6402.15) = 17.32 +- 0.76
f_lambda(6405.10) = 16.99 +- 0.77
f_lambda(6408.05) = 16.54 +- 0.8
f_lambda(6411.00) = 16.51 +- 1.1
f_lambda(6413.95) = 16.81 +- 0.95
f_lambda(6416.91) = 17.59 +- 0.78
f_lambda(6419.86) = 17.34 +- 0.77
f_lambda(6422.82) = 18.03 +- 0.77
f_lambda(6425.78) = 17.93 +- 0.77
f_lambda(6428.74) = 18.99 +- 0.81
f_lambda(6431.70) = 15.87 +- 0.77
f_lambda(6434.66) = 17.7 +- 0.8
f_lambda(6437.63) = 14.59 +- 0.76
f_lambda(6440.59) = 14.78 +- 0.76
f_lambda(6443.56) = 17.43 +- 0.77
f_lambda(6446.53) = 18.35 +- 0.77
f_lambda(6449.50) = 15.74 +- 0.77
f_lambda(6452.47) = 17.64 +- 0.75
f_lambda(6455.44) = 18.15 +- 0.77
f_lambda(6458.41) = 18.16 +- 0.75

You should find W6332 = -1.0 A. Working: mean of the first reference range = 15.7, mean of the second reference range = 16.9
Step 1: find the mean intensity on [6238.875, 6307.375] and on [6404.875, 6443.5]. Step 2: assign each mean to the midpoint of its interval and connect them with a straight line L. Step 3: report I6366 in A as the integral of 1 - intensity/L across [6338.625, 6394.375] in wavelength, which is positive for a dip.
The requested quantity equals -2.3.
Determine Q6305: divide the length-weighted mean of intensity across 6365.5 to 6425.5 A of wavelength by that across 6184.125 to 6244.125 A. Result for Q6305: 1.11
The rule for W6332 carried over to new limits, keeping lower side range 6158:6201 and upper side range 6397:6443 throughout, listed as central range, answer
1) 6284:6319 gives 0.7 A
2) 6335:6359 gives -1.2 A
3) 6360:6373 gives -0.2 A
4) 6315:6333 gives -1.0 A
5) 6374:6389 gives 0.1 A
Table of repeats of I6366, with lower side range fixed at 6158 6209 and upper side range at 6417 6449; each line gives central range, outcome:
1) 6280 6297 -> 0.1 A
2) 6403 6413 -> 0.1 A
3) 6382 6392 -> 0.1 A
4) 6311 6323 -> 0.1 A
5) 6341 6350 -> -0.5 A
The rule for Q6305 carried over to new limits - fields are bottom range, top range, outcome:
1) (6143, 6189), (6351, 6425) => 1.09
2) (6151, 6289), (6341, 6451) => 1.10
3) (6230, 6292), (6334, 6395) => 1.10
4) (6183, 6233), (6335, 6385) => 1.10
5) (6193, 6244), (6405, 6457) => 1.12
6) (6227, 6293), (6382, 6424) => 1.10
